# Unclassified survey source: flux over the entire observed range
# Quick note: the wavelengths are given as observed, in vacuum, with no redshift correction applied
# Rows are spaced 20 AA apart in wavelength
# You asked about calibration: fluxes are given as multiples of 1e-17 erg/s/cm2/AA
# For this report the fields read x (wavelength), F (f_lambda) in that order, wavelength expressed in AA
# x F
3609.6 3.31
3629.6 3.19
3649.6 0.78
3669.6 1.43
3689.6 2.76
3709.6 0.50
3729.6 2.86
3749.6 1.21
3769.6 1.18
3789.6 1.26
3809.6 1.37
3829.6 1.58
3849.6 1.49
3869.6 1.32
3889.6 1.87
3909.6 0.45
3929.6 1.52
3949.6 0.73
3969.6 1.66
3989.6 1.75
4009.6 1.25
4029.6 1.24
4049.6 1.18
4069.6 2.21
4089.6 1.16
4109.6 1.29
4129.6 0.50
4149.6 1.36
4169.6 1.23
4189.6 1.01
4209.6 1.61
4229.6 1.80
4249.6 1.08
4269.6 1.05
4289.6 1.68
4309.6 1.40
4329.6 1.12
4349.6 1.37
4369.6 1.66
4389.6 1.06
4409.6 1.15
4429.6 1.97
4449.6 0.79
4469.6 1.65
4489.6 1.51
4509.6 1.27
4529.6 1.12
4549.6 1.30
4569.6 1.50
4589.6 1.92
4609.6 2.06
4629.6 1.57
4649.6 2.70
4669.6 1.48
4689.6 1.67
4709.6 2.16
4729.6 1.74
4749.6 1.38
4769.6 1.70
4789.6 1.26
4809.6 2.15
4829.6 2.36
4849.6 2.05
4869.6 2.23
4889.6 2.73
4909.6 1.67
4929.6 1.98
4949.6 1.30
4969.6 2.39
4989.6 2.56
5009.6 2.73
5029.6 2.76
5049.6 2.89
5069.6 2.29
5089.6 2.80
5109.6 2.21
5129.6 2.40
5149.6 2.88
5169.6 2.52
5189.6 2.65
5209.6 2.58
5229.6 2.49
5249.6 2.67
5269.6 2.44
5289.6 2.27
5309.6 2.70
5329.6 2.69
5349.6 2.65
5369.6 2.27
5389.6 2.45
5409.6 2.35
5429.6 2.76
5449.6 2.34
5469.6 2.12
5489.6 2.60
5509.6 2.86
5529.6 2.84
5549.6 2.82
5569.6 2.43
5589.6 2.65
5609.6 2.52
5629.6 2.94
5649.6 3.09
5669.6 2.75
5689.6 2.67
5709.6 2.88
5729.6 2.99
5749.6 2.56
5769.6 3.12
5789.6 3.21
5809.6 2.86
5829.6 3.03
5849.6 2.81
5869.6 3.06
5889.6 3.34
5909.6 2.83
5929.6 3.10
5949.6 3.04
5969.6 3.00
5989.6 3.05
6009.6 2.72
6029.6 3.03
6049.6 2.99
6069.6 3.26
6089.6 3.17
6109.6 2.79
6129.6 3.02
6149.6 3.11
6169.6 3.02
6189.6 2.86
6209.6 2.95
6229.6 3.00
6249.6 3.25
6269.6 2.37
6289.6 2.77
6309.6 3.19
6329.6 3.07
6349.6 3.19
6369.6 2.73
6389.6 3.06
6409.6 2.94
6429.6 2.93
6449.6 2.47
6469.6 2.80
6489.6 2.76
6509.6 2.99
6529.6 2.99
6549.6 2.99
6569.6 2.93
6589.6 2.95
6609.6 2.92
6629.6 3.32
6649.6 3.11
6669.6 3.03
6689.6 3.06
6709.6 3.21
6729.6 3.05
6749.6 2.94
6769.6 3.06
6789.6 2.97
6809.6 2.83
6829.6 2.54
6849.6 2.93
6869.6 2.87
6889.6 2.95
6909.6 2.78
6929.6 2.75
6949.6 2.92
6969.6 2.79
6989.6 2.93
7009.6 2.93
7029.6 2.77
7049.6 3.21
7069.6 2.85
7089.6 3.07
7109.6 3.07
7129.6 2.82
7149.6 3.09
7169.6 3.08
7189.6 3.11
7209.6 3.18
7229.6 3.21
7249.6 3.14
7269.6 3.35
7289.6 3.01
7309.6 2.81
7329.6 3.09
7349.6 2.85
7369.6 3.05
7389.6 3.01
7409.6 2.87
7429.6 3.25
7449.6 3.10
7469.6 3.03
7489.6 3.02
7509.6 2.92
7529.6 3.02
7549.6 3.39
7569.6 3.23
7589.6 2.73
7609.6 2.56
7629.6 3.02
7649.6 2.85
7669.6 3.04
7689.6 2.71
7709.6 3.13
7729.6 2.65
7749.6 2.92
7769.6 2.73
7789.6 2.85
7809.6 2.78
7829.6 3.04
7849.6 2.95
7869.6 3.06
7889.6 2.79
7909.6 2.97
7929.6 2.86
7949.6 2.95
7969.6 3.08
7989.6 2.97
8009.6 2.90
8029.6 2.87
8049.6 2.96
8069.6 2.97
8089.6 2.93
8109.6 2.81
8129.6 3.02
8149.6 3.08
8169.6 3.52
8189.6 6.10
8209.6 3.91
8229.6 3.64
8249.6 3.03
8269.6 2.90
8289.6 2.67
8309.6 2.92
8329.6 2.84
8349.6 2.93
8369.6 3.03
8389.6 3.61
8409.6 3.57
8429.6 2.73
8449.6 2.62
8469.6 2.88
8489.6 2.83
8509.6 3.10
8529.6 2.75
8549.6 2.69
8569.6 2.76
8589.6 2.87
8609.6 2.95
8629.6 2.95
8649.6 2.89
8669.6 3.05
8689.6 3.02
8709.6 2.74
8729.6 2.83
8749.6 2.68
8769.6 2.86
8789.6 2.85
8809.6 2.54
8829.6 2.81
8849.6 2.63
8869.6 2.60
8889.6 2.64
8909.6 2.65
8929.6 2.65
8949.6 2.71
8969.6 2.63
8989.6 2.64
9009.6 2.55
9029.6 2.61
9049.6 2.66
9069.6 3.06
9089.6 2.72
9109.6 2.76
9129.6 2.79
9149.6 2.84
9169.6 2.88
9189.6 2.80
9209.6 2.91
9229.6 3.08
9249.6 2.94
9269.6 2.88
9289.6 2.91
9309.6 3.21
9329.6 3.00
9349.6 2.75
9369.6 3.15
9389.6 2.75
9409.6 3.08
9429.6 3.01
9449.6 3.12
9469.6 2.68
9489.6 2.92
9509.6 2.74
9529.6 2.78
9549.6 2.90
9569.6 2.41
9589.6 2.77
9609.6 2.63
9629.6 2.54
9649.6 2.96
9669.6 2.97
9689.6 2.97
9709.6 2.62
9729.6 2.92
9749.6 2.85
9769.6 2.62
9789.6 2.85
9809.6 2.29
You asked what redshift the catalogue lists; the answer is 0.25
